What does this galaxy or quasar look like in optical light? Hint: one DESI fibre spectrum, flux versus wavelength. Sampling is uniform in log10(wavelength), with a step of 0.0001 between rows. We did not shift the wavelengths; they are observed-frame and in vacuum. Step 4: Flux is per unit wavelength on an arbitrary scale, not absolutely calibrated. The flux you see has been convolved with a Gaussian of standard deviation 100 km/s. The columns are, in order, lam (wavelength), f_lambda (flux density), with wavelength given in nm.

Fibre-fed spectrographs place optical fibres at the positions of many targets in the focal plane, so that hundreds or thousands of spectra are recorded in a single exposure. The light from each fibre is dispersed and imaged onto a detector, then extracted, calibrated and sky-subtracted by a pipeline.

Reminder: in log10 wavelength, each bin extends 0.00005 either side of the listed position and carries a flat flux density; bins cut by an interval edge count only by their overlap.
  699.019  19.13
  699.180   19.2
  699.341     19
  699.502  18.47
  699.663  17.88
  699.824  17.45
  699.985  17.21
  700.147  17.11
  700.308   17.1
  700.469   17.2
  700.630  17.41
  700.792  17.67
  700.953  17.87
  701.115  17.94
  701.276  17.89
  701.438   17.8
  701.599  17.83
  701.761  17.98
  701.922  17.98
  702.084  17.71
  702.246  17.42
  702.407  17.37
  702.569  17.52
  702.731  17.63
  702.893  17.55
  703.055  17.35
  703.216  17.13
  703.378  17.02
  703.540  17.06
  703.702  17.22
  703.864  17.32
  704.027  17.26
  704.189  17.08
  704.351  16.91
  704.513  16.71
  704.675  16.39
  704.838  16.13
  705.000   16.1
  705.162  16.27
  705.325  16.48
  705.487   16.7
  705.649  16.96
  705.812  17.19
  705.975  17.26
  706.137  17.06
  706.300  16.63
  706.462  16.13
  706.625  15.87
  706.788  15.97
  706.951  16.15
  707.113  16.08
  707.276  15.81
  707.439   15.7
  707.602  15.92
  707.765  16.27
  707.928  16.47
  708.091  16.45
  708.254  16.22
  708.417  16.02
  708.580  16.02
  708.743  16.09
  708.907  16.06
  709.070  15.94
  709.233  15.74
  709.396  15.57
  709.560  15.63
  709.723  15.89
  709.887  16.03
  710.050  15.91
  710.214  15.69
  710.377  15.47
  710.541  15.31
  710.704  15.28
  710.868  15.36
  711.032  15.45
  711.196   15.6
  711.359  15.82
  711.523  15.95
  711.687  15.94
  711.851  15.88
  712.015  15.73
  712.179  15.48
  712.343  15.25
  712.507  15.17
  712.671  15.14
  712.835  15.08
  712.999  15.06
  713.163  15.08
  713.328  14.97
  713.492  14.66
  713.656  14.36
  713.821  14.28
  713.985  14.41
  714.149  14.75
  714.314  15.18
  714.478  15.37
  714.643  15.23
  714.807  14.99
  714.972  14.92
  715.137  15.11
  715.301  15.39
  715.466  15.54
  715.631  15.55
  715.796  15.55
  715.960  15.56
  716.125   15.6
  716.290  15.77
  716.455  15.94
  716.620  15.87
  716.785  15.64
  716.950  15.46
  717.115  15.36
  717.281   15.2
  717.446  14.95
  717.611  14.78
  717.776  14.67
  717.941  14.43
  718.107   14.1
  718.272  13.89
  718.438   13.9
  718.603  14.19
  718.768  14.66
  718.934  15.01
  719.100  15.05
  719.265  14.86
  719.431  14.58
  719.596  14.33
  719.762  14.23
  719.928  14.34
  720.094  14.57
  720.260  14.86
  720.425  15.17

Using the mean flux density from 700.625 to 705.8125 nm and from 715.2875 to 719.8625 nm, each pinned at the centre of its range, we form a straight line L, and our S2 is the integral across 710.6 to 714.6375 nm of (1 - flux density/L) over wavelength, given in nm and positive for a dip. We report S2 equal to 0.14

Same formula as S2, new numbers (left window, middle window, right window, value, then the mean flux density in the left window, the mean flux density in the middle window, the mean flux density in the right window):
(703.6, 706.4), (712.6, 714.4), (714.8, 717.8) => 0.11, 16.8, 14.8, 15.4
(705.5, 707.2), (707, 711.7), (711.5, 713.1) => 0.04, 16.5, 15.9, 15.4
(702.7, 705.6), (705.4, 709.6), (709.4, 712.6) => 0.01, 16.9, 16.2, 15.6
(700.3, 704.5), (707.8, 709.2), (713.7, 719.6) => 0.02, 17.5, 16.2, 15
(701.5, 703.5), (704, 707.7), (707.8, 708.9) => 0.07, 17.5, 16.5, 16.2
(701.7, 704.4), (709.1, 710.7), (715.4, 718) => 0.07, 17.4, 15.7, 15.4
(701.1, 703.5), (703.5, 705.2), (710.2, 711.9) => 0.04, 17.6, 16.8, 15.6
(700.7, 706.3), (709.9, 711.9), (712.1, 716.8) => 0.03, 17.2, 15.6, 15.2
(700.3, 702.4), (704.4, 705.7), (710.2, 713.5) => 0.03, 17.7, 16.5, 15.4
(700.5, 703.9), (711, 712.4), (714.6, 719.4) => 0.02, 17.6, 15.7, 15.1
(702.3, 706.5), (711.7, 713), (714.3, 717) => 0.04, 17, 15.4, 15.5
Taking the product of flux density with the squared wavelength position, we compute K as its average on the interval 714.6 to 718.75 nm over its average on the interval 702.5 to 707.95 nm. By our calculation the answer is 0.9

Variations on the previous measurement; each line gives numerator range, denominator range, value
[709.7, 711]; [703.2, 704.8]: 0.94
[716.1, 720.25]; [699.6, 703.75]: 0.89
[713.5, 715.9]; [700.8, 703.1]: 0.88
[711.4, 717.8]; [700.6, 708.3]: 0.93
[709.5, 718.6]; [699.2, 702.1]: 0.89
